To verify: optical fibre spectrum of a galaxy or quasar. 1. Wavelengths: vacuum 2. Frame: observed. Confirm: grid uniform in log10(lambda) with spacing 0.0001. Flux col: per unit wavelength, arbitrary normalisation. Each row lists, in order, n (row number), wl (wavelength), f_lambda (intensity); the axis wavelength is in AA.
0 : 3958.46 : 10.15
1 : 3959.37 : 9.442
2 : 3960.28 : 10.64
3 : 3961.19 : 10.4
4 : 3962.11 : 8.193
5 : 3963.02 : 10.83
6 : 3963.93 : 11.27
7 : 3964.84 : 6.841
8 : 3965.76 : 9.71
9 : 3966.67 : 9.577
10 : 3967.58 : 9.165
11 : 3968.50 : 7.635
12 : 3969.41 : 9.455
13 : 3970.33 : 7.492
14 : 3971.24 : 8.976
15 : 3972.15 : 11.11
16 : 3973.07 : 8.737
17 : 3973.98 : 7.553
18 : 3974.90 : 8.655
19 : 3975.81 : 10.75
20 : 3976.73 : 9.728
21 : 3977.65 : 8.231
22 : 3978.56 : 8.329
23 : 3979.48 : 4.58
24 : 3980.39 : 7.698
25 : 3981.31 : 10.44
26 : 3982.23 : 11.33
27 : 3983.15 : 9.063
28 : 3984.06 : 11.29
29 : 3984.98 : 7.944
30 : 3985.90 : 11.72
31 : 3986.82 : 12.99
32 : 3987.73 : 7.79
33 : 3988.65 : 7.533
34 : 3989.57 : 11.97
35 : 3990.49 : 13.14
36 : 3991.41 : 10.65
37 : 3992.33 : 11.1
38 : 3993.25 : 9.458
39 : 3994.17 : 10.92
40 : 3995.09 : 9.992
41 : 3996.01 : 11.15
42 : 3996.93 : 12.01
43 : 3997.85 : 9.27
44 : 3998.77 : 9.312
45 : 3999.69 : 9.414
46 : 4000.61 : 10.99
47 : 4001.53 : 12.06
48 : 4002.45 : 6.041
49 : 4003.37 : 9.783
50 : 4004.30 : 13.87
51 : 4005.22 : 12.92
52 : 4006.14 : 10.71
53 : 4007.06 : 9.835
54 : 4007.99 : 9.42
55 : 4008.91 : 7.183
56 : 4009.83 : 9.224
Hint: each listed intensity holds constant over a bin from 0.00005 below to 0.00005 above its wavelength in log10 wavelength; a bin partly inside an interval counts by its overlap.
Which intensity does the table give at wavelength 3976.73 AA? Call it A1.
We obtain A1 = 9.728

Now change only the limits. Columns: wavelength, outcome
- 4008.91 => 7.183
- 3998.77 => 9.312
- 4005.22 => 12.92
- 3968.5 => 7.635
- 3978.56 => 8.329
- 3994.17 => 10.92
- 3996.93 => 12.01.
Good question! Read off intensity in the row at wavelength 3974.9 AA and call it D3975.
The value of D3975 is 8.655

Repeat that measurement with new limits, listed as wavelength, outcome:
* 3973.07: 8.737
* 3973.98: 7.553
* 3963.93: 11.27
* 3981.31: 10.44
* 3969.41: 9.455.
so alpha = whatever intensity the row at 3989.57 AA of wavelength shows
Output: 11.97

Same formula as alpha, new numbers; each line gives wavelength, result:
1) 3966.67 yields 9.577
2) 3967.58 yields 9.165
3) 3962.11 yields 8.193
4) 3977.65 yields 8.231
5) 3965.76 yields 9.71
